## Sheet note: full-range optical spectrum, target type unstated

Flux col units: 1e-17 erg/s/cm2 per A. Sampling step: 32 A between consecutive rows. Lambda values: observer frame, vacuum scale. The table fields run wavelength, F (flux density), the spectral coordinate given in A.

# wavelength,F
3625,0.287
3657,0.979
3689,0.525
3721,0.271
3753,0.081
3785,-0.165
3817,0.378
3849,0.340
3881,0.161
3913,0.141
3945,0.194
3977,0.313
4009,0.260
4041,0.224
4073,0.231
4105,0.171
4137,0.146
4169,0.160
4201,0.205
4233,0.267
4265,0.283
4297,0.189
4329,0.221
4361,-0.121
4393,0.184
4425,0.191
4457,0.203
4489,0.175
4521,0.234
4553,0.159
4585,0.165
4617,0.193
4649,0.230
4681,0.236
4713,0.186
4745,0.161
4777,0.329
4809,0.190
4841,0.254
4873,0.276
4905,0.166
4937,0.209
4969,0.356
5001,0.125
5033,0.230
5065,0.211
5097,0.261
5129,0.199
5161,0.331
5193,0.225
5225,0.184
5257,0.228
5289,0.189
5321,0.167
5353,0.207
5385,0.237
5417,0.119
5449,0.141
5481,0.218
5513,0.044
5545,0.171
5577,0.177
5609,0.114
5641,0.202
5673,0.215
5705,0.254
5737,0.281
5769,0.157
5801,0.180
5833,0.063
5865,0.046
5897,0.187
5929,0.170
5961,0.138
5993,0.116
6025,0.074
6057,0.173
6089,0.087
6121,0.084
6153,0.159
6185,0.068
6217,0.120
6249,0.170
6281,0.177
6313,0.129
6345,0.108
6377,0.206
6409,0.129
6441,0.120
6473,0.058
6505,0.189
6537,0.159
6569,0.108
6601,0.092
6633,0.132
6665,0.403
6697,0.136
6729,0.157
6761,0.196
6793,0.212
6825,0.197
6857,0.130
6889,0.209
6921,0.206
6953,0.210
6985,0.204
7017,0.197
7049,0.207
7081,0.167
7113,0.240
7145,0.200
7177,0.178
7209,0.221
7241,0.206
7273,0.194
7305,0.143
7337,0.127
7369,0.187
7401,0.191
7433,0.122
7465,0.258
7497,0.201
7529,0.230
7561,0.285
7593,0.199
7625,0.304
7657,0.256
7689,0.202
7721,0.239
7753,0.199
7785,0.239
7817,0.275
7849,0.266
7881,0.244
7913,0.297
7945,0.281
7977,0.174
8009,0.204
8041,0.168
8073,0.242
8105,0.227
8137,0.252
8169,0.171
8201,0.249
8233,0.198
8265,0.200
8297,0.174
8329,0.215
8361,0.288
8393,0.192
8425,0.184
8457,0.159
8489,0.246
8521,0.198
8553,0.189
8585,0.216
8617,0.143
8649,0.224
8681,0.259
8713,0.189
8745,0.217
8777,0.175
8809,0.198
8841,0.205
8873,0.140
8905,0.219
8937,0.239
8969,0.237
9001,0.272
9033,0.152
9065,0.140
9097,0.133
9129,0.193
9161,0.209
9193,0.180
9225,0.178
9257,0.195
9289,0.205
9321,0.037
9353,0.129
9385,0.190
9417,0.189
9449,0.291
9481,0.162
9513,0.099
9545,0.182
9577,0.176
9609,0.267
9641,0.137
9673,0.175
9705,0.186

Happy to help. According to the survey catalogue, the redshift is 0.79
